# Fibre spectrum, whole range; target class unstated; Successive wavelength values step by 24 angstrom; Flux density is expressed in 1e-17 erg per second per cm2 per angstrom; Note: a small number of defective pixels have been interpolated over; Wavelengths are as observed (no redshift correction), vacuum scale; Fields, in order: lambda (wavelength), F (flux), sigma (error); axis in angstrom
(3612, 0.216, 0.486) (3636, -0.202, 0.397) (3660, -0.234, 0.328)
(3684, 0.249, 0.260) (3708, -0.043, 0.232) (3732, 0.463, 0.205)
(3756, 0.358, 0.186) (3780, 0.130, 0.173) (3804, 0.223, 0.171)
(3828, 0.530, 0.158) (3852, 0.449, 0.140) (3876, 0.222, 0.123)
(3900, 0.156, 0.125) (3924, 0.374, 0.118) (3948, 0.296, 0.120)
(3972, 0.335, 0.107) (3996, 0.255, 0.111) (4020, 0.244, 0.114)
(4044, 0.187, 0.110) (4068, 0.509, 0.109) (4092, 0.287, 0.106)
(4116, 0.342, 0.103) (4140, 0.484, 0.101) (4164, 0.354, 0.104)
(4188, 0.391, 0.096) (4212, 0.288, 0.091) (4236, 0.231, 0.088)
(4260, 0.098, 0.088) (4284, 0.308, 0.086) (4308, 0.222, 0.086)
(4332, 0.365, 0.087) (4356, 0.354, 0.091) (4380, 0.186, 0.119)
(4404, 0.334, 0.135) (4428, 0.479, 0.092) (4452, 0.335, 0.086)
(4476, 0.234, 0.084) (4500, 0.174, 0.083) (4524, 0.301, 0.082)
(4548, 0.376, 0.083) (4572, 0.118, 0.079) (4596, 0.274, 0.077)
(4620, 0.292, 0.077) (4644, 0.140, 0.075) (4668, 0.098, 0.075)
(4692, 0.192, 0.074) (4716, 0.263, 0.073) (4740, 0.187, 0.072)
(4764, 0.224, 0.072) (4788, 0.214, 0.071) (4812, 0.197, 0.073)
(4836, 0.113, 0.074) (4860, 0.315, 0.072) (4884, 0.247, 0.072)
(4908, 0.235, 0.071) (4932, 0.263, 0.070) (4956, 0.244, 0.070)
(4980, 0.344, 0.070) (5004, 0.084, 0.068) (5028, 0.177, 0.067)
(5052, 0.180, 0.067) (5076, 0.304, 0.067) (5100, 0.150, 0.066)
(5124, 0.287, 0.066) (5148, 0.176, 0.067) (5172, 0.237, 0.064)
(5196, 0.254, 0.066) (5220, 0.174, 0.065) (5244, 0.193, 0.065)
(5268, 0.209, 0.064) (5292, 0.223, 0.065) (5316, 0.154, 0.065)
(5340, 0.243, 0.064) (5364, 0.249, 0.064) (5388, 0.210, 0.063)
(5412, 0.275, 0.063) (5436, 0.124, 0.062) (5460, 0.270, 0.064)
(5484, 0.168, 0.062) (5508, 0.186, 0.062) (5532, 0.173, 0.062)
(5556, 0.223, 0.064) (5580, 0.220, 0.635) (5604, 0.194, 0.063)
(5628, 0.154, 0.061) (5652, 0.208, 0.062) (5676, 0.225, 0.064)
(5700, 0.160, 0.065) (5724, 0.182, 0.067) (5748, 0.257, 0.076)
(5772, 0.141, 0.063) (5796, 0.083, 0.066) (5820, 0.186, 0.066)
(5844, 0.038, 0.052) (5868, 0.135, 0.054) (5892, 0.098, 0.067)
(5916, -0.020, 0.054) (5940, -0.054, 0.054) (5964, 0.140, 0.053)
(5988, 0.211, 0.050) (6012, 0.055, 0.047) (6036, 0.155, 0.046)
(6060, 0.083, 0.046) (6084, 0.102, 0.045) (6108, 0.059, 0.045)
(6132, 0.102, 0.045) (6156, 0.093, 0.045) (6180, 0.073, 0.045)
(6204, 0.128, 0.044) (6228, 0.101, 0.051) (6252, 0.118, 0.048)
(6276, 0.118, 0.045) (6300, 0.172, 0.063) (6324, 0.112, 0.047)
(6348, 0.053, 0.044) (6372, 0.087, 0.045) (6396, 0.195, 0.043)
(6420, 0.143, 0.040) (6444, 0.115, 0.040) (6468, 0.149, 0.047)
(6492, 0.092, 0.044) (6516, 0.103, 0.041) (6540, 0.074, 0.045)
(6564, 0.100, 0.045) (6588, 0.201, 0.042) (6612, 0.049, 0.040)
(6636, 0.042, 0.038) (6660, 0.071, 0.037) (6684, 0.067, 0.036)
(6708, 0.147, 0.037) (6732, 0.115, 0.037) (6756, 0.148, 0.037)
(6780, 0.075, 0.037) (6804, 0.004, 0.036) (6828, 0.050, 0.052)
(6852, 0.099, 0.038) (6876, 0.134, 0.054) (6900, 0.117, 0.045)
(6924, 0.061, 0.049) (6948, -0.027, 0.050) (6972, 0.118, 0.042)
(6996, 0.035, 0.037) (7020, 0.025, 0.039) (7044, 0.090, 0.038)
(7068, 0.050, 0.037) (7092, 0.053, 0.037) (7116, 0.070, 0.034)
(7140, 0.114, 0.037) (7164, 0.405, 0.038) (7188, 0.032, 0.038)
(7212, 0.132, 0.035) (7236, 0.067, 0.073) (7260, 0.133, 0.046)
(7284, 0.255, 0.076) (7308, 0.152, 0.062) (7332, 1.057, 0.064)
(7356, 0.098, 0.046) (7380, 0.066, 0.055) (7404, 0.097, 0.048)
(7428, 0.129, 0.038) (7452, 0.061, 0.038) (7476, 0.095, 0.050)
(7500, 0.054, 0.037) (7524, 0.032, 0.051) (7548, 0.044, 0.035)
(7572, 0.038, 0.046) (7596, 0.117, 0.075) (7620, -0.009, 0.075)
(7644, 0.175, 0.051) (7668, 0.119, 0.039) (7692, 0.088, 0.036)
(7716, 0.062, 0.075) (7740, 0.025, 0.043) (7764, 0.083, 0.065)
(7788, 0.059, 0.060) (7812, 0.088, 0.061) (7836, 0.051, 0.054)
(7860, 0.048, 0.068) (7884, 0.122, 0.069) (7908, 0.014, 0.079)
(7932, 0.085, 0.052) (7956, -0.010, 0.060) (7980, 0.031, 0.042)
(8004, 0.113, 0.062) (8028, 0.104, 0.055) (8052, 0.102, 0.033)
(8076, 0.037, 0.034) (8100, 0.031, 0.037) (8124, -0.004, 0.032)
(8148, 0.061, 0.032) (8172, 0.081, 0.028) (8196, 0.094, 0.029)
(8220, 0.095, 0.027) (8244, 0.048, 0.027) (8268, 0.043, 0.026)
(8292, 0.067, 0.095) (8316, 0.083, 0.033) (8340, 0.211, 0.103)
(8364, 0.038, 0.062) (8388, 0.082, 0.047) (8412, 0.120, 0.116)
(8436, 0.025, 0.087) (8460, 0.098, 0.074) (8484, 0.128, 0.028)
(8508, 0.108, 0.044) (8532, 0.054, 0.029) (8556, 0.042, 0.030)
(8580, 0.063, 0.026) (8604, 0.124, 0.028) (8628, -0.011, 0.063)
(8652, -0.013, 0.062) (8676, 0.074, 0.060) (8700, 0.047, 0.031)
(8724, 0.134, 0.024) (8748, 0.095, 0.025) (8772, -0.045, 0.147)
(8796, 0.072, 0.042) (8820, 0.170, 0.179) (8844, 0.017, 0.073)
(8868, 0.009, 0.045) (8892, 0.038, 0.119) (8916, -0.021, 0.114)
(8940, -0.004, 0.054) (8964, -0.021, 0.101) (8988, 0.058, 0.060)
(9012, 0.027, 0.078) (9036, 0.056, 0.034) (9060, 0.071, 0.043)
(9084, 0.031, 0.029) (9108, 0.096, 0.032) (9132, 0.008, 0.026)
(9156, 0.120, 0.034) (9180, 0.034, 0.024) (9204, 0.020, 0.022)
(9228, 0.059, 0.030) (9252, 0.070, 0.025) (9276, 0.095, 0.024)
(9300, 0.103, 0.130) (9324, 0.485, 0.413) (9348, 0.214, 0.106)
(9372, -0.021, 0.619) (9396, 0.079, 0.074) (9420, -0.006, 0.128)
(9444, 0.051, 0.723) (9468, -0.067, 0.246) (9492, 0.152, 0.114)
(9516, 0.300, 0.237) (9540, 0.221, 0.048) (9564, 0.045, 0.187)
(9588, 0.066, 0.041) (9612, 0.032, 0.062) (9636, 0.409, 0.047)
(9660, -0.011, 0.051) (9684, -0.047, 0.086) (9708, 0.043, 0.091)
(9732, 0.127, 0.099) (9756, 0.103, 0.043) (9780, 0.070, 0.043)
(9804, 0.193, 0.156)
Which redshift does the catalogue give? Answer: 0.922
